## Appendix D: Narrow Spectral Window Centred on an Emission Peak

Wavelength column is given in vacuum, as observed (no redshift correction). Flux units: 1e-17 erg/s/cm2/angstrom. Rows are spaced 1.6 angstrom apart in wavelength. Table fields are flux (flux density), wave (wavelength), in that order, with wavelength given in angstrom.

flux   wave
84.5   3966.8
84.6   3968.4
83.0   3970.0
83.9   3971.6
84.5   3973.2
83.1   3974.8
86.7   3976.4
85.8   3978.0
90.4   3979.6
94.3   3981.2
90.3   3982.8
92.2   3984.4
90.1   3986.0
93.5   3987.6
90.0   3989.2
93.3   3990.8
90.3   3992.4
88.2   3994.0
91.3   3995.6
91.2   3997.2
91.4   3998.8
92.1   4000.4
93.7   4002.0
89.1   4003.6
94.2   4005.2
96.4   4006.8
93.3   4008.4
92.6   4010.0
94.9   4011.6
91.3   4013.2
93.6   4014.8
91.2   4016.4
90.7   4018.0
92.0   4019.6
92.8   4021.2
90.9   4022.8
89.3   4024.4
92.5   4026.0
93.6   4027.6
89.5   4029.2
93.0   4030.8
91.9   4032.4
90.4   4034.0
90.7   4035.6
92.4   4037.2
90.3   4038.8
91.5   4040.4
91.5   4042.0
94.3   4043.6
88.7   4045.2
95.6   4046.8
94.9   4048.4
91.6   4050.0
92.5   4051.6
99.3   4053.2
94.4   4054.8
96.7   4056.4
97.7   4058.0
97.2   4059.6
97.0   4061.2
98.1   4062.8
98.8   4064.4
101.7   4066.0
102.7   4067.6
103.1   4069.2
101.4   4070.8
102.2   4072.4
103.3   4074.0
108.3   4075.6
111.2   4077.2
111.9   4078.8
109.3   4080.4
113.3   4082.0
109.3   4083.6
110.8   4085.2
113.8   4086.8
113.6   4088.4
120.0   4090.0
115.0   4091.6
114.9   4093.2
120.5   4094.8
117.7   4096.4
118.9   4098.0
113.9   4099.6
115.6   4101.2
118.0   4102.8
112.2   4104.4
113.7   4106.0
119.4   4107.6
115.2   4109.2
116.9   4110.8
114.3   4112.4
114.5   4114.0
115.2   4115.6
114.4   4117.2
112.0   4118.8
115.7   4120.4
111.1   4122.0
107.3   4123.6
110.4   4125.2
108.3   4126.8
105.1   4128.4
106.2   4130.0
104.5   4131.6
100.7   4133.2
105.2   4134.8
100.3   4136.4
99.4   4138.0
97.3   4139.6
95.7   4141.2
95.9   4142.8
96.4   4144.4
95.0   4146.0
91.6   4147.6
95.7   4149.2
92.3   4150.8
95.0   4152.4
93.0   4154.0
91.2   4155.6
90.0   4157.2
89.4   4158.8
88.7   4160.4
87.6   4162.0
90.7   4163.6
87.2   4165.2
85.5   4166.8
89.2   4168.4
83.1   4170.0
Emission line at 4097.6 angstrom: C III]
